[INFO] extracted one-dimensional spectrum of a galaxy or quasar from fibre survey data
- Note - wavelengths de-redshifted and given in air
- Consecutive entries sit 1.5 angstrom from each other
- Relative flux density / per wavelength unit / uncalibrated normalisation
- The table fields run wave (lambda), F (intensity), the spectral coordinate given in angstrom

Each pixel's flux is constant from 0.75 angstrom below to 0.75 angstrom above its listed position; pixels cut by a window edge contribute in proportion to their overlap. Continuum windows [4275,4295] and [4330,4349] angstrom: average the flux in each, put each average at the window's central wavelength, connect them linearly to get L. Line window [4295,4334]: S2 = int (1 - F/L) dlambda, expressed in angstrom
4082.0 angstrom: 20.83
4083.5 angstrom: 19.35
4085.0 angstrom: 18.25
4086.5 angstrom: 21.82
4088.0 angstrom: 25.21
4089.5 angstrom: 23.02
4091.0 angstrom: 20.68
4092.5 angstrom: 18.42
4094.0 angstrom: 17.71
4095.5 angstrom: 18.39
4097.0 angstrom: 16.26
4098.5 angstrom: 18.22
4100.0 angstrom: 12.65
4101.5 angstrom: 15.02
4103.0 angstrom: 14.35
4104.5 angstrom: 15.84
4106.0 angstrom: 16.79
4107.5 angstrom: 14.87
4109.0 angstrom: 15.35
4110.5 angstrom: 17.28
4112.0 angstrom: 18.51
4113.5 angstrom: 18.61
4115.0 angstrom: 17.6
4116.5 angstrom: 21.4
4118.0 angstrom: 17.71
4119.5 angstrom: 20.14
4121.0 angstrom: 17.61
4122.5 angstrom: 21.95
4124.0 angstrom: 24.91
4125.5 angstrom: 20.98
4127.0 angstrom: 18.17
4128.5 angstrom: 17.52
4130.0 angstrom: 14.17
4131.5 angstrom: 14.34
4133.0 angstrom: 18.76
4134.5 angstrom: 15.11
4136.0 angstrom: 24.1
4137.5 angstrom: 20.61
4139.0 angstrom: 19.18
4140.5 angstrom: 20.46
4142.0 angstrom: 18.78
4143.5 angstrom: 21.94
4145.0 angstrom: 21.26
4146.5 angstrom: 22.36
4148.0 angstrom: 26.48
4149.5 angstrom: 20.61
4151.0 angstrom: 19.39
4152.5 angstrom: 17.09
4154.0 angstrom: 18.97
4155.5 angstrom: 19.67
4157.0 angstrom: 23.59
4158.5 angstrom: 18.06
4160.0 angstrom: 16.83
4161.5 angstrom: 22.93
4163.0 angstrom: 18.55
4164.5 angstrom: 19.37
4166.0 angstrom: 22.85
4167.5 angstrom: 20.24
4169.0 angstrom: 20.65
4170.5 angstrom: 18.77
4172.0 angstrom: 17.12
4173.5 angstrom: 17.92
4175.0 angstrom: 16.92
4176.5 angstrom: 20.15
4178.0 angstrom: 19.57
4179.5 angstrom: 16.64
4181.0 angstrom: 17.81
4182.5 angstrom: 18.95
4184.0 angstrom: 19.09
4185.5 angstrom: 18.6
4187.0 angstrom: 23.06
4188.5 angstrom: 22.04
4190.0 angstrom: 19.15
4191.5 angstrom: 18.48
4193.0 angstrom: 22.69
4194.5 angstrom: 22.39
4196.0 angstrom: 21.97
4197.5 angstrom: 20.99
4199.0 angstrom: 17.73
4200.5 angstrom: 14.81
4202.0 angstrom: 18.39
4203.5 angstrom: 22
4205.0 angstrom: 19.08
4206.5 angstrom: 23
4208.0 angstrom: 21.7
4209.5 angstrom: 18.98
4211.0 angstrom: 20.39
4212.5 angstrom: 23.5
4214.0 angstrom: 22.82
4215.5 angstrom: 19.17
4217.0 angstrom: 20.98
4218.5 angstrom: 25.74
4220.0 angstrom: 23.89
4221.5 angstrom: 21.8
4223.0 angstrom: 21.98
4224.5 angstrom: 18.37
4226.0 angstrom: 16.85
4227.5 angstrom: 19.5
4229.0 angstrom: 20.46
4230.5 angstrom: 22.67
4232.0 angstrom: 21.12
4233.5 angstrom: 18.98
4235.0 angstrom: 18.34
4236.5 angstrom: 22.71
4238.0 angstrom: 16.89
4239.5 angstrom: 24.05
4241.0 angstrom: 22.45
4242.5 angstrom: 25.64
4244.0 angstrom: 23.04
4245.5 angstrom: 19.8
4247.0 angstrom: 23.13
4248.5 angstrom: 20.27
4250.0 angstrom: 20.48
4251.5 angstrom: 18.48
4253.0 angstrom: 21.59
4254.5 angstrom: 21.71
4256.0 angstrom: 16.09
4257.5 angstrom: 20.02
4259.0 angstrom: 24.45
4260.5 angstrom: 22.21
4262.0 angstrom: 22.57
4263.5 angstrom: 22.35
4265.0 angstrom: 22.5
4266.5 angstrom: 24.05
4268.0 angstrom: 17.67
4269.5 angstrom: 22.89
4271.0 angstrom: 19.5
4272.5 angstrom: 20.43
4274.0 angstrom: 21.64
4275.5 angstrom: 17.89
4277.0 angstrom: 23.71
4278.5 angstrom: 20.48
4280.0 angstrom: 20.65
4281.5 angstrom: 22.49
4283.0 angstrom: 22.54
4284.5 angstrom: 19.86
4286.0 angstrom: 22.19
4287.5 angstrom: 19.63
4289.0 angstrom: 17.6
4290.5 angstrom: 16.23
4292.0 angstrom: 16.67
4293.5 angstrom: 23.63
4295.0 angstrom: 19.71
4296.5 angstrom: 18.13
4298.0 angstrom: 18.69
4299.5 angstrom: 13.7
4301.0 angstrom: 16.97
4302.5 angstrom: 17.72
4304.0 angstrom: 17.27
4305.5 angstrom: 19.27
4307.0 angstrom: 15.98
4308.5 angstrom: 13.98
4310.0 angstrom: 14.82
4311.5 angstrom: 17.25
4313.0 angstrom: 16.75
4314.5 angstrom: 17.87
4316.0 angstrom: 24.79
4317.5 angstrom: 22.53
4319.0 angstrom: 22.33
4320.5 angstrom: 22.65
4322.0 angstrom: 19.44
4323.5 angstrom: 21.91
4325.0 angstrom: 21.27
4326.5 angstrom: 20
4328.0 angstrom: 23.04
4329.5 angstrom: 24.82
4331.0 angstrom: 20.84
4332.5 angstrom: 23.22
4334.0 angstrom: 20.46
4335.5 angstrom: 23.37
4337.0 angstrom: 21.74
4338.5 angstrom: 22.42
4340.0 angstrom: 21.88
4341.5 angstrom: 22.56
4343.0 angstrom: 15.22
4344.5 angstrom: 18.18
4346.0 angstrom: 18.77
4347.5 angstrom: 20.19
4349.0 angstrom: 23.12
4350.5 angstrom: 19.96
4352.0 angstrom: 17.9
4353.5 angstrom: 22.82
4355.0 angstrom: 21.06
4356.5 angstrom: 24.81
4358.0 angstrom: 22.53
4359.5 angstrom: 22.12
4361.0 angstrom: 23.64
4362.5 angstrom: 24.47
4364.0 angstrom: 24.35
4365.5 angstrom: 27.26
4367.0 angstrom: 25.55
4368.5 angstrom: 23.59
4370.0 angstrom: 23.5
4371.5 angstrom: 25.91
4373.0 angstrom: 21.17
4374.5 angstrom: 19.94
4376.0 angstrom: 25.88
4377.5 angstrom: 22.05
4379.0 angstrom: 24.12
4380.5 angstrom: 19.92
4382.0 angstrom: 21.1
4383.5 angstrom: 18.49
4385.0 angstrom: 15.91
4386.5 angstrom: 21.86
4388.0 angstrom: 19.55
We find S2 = 2.2 angstrom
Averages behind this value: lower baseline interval 20.3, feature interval 19.4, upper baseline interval 20.9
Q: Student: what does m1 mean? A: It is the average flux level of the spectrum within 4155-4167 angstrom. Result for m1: 20.2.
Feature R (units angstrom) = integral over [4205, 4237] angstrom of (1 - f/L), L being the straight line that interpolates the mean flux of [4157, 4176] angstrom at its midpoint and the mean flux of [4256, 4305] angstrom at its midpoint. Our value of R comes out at -2.1 angstrom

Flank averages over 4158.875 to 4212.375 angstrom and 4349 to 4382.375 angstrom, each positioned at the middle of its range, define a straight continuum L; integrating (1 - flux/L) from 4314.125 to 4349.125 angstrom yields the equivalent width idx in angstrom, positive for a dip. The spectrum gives 1.48 angstrom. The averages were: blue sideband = 19.7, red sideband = 22.9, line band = 21.4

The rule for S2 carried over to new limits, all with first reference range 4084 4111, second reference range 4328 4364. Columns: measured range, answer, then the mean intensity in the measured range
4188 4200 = -0.76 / 20.5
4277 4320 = 3.88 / 19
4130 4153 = -1.71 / 19.9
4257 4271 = -1.09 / 22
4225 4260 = -1.31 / 20.8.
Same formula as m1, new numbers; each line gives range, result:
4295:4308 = 17.3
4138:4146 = 20.4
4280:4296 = 20.1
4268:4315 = 18.9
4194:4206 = 19.7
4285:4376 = 20.7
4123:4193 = 19.7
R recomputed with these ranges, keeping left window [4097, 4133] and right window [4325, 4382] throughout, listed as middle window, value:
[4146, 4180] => -2.4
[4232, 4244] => -0.9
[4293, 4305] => 1.7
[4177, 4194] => -0.7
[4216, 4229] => -0.9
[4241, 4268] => -1.7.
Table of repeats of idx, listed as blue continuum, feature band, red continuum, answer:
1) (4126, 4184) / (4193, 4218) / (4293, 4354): -1.4 angstrom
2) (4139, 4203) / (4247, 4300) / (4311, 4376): 1.5 angstrom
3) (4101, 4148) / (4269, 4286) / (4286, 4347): -1.5 angstrom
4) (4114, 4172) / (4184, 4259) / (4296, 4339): -3.9 angstrom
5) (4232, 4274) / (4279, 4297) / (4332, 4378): 1.3 angstrom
